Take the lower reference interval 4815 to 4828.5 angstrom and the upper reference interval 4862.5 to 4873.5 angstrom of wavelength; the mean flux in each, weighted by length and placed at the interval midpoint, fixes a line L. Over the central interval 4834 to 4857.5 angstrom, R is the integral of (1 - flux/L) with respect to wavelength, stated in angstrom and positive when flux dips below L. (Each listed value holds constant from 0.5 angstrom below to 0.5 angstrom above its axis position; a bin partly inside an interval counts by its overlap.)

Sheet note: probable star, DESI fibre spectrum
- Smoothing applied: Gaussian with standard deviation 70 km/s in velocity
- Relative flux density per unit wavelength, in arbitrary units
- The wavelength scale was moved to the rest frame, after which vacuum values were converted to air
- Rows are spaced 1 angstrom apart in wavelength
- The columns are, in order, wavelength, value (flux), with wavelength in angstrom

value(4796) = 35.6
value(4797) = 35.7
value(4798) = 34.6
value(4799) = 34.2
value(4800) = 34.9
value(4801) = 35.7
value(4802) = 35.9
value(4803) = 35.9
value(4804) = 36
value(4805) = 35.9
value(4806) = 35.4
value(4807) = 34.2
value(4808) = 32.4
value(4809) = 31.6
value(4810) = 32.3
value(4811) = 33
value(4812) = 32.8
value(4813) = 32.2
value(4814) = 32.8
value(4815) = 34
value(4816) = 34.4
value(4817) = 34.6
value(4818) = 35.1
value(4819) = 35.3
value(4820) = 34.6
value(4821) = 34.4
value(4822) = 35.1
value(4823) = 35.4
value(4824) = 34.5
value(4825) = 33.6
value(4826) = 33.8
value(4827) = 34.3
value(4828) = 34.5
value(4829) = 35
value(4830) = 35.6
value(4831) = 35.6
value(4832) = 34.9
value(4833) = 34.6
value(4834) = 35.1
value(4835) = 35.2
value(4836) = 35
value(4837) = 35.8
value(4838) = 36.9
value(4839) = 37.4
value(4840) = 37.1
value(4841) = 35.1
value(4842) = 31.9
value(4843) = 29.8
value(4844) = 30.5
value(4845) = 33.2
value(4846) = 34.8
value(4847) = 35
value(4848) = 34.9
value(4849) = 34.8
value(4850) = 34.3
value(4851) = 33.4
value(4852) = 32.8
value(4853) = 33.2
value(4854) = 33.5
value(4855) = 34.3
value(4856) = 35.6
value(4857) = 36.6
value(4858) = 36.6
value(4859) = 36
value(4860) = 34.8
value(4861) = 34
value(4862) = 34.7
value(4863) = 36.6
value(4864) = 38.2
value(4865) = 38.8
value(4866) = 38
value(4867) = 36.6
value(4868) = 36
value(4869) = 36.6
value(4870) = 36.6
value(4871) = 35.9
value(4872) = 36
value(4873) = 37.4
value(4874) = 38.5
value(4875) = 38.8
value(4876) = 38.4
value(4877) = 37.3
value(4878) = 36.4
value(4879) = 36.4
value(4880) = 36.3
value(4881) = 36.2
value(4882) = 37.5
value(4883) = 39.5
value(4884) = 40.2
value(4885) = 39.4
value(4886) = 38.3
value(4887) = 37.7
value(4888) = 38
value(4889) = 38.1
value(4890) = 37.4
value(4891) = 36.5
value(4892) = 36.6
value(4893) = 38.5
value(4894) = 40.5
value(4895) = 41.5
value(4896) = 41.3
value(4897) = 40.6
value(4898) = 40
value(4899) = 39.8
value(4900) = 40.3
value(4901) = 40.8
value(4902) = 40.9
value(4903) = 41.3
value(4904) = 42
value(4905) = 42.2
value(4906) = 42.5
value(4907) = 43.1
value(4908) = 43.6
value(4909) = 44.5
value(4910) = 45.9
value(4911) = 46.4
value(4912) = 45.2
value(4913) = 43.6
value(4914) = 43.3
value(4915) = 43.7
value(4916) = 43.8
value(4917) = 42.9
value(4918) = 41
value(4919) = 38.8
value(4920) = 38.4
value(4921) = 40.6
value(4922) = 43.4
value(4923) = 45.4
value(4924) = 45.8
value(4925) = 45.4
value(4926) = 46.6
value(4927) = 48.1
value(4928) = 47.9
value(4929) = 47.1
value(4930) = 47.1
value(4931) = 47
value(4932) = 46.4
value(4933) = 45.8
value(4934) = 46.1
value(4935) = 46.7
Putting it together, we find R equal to 0.9 angstrom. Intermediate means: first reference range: 34.6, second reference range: 37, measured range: 34.4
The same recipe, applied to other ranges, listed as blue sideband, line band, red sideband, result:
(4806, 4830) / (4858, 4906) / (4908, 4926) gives 2.4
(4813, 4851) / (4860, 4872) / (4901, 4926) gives 0.5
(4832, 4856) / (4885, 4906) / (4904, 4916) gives 1.1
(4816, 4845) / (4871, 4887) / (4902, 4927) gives 0.8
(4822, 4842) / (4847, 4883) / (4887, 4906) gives 1.4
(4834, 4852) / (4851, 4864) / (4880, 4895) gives 0.2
